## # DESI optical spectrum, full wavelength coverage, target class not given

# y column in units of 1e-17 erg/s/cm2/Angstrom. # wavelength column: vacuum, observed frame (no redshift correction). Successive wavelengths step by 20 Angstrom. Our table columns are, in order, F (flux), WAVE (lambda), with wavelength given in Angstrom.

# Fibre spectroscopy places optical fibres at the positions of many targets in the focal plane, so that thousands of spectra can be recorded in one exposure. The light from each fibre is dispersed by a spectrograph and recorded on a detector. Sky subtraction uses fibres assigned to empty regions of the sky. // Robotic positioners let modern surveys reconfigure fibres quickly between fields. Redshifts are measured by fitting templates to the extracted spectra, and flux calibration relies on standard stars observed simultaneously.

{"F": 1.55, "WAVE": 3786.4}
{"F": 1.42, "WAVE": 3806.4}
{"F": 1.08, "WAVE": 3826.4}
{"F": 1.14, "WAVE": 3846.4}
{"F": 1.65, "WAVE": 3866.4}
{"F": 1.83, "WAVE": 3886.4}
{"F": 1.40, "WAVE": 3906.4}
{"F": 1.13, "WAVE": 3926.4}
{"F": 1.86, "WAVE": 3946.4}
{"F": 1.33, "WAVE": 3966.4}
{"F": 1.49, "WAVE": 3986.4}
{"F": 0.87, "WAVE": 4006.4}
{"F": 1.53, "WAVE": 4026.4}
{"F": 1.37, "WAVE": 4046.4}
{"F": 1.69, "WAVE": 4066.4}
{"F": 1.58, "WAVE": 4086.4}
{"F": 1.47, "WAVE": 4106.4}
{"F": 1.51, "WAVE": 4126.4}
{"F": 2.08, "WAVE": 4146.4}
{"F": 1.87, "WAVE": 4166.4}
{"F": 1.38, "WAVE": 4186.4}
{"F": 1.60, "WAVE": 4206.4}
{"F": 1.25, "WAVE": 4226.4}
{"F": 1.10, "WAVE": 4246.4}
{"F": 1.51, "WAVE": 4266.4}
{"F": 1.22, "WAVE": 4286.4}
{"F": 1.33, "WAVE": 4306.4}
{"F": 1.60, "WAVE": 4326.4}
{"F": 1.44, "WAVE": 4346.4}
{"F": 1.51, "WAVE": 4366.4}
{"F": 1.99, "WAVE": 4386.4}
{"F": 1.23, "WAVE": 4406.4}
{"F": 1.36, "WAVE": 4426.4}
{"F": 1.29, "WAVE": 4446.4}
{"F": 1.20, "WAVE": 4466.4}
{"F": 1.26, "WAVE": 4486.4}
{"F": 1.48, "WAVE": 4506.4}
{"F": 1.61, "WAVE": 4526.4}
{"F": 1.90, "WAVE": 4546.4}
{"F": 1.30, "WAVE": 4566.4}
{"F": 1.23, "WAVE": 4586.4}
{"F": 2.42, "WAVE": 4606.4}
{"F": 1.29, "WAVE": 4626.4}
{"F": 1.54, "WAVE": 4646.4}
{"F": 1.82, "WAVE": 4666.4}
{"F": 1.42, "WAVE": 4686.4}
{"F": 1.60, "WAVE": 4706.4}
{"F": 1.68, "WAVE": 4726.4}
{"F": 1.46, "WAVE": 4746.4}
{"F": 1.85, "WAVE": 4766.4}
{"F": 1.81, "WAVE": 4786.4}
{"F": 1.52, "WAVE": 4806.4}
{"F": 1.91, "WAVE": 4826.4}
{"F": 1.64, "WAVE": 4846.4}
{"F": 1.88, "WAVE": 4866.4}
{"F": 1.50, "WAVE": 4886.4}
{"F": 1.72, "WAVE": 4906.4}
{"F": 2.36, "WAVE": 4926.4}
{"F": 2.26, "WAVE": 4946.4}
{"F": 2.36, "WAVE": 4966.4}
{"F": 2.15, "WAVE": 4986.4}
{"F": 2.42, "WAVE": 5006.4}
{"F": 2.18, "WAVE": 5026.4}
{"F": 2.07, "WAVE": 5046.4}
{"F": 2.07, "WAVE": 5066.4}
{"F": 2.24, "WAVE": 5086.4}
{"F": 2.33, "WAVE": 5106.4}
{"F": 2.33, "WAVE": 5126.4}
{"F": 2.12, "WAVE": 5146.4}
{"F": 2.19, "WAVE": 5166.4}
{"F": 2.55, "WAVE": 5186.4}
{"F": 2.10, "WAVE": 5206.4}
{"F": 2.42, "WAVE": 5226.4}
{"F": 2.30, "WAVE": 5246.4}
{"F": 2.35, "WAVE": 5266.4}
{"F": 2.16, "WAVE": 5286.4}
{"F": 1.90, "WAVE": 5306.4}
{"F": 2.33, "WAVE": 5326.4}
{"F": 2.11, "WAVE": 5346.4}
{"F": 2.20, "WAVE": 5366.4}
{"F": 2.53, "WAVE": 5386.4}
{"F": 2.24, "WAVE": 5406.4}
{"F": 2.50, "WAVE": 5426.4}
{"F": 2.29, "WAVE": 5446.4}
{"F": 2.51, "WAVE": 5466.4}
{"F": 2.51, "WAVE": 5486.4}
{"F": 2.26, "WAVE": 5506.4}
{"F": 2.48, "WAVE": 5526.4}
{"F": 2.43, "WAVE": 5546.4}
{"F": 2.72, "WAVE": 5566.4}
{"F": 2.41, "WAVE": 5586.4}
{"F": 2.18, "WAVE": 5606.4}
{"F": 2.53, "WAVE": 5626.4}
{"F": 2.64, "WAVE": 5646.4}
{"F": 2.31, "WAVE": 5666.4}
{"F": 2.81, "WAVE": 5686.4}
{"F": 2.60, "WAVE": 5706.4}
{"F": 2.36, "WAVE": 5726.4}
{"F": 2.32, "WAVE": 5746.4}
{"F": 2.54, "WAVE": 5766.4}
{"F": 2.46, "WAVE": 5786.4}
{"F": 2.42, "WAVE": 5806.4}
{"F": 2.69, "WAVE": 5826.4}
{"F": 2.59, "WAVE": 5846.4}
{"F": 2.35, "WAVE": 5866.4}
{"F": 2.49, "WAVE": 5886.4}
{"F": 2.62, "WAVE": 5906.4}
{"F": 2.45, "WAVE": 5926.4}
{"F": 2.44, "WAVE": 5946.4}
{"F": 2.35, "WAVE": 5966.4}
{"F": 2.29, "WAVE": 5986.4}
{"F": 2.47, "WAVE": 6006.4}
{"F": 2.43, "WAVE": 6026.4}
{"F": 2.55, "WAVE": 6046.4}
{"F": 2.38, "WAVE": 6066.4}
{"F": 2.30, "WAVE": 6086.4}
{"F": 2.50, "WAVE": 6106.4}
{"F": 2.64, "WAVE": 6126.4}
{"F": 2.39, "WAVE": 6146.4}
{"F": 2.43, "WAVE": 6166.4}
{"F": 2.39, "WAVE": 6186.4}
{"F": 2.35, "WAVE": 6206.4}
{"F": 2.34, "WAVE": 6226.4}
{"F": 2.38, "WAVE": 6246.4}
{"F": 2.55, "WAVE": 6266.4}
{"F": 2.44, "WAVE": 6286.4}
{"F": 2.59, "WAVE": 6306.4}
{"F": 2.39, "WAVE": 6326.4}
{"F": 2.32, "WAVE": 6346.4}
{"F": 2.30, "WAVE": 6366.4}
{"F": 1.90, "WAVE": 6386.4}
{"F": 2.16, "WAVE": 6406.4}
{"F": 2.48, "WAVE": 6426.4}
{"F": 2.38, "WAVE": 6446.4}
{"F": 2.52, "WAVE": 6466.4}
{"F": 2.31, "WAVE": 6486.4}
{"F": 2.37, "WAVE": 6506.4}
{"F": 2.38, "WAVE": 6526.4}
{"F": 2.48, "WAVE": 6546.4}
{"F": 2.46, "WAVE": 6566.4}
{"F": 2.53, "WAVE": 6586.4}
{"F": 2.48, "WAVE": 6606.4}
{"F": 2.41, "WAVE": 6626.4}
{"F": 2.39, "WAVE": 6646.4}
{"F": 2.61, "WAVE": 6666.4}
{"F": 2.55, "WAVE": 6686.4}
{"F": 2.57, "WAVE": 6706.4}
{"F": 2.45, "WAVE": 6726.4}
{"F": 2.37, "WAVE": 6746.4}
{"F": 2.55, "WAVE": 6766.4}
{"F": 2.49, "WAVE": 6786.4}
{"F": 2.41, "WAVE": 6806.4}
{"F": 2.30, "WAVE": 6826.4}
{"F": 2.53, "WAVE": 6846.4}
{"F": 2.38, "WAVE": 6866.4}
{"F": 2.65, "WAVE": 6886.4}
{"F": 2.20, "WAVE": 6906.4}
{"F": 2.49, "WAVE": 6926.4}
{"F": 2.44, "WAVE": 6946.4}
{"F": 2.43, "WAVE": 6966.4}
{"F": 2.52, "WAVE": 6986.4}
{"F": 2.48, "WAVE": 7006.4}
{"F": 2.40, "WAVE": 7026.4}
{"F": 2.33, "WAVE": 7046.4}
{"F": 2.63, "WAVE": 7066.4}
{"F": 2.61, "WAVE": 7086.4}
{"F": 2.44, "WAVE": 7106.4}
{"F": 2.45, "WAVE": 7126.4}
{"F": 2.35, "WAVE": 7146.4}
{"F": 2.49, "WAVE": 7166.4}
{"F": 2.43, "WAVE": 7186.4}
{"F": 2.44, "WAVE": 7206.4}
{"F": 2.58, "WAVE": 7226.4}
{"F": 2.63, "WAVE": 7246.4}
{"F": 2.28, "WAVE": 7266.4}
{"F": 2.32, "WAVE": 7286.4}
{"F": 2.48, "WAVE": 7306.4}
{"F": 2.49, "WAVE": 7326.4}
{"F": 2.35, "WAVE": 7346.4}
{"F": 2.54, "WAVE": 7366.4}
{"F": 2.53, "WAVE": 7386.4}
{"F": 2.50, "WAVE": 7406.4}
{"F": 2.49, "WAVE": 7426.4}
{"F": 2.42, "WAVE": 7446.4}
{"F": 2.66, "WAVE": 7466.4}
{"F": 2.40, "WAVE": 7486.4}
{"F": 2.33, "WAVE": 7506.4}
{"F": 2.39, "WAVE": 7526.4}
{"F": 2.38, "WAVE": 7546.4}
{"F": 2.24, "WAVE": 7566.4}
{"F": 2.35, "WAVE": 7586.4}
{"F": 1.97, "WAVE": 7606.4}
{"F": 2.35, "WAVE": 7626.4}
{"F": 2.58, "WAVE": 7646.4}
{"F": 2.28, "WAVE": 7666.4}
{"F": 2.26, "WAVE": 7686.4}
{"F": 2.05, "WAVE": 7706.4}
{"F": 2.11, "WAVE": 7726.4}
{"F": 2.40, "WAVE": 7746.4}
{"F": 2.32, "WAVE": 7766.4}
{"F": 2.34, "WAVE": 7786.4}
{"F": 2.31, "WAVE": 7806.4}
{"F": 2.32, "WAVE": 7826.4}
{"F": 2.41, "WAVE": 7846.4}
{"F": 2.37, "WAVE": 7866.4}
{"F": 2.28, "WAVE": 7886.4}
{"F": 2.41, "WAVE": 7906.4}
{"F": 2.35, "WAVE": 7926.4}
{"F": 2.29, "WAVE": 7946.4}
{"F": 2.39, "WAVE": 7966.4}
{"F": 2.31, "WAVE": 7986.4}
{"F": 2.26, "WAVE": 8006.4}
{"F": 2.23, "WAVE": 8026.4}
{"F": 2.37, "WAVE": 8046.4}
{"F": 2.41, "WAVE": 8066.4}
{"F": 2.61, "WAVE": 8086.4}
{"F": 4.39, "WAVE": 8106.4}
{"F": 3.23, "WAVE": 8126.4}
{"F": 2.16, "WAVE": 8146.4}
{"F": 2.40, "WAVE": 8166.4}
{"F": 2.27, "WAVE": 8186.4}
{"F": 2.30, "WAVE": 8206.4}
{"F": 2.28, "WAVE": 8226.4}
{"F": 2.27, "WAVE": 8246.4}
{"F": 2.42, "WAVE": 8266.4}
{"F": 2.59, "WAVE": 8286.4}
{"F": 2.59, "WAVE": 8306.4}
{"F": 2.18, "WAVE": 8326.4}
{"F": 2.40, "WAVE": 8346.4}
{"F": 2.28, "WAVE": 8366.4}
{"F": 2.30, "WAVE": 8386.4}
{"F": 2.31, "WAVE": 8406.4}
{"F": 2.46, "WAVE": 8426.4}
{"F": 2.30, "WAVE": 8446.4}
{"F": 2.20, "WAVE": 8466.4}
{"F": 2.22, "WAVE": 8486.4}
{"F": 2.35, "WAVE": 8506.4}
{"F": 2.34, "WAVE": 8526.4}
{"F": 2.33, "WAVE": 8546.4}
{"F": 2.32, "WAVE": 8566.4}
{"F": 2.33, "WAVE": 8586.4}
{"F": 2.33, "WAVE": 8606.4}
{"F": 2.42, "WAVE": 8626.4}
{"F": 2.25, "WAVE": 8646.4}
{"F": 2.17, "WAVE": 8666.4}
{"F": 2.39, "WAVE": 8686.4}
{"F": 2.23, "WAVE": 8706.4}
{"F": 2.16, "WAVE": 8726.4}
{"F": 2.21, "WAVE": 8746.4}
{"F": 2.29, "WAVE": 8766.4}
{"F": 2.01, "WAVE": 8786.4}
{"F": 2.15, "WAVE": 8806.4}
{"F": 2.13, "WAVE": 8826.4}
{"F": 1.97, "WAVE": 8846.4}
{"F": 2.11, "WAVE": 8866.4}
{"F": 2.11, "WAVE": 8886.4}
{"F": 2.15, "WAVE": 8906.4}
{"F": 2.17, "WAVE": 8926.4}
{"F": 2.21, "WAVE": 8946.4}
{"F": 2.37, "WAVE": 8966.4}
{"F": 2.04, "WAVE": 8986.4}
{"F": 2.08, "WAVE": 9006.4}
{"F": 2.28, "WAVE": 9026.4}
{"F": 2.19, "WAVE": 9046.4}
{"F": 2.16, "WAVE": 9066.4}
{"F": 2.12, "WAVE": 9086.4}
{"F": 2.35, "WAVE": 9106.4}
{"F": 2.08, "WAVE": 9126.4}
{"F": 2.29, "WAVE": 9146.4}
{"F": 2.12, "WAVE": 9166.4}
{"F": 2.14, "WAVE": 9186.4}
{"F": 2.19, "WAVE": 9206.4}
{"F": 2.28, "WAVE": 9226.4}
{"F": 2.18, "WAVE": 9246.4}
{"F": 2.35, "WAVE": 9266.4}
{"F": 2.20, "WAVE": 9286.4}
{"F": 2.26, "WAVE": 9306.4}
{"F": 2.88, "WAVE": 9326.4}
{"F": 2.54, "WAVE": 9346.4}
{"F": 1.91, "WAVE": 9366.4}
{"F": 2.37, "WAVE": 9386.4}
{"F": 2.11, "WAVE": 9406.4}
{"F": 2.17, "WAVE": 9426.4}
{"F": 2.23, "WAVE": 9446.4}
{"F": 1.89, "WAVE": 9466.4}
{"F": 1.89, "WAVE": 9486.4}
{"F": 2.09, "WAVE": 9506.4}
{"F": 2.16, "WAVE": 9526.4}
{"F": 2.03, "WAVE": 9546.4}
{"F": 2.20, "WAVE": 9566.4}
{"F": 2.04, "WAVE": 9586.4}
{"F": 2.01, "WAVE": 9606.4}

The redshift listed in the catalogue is 0.234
